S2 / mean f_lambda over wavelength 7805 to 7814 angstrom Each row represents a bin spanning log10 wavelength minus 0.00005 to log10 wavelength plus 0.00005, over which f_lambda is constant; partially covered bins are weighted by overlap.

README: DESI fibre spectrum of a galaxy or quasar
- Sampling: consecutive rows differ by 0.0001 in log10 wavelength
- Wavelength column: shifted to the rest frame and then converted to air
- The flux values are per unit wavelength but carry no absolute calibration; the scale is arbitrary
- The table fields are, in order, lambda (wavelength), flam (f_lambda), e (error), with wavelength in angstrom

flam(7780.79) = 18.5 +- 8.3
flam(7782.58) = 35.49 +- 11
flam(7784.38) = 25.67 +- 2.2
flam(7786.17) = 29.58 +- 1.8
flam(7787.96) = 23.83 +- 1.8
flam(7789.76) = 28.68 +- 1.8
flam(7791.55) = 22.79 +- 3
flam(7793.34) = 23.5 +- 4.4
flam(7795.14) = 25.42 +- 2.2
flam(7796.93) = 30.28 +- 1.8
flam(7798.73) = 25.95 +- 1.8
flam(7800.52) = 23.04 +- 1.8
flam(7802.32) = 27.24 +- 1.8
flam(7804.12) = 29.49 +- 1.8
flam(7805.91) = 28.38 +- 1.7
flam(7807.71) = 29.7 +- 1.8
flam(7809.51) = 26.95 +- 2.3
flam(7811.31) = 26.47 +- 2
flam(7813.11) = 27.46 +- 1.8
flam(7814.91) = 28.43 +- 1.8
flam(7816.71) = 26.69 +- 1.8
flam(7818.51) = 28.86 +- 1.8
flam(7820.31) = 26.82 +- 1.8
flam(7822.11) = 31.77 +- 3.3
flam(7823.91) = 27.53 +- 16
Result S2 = 27.8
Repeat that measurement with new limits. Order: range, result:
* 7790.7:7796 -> 23.9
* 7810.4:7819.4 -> 27.6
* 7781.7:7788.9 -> 28.6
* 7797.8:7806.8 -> 26.8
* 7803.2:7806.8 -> 29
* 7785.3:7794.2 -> 25.7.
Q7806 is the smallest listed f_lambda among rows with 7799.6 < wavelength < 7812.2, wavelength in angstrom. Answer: 23.04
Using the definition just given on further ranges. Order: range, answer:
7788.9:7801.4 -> 22.79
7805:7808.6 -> 28.38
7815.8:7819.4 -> 26.69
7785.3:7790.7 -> 23.83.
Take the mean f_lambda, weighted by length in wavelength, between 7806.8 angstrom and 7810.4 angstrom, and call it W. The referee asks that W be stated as 28.3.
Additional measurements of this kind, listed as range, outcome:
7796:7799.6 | 28.1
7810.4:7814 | 26.9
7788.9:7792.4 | 25.8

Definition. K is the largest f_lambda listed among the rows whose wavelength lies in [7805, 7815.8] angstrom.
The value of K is 29.7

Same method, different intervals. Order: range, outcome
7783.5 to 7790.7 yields 29.58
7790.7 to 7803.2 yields 30.28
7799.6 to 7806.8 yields 29.49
